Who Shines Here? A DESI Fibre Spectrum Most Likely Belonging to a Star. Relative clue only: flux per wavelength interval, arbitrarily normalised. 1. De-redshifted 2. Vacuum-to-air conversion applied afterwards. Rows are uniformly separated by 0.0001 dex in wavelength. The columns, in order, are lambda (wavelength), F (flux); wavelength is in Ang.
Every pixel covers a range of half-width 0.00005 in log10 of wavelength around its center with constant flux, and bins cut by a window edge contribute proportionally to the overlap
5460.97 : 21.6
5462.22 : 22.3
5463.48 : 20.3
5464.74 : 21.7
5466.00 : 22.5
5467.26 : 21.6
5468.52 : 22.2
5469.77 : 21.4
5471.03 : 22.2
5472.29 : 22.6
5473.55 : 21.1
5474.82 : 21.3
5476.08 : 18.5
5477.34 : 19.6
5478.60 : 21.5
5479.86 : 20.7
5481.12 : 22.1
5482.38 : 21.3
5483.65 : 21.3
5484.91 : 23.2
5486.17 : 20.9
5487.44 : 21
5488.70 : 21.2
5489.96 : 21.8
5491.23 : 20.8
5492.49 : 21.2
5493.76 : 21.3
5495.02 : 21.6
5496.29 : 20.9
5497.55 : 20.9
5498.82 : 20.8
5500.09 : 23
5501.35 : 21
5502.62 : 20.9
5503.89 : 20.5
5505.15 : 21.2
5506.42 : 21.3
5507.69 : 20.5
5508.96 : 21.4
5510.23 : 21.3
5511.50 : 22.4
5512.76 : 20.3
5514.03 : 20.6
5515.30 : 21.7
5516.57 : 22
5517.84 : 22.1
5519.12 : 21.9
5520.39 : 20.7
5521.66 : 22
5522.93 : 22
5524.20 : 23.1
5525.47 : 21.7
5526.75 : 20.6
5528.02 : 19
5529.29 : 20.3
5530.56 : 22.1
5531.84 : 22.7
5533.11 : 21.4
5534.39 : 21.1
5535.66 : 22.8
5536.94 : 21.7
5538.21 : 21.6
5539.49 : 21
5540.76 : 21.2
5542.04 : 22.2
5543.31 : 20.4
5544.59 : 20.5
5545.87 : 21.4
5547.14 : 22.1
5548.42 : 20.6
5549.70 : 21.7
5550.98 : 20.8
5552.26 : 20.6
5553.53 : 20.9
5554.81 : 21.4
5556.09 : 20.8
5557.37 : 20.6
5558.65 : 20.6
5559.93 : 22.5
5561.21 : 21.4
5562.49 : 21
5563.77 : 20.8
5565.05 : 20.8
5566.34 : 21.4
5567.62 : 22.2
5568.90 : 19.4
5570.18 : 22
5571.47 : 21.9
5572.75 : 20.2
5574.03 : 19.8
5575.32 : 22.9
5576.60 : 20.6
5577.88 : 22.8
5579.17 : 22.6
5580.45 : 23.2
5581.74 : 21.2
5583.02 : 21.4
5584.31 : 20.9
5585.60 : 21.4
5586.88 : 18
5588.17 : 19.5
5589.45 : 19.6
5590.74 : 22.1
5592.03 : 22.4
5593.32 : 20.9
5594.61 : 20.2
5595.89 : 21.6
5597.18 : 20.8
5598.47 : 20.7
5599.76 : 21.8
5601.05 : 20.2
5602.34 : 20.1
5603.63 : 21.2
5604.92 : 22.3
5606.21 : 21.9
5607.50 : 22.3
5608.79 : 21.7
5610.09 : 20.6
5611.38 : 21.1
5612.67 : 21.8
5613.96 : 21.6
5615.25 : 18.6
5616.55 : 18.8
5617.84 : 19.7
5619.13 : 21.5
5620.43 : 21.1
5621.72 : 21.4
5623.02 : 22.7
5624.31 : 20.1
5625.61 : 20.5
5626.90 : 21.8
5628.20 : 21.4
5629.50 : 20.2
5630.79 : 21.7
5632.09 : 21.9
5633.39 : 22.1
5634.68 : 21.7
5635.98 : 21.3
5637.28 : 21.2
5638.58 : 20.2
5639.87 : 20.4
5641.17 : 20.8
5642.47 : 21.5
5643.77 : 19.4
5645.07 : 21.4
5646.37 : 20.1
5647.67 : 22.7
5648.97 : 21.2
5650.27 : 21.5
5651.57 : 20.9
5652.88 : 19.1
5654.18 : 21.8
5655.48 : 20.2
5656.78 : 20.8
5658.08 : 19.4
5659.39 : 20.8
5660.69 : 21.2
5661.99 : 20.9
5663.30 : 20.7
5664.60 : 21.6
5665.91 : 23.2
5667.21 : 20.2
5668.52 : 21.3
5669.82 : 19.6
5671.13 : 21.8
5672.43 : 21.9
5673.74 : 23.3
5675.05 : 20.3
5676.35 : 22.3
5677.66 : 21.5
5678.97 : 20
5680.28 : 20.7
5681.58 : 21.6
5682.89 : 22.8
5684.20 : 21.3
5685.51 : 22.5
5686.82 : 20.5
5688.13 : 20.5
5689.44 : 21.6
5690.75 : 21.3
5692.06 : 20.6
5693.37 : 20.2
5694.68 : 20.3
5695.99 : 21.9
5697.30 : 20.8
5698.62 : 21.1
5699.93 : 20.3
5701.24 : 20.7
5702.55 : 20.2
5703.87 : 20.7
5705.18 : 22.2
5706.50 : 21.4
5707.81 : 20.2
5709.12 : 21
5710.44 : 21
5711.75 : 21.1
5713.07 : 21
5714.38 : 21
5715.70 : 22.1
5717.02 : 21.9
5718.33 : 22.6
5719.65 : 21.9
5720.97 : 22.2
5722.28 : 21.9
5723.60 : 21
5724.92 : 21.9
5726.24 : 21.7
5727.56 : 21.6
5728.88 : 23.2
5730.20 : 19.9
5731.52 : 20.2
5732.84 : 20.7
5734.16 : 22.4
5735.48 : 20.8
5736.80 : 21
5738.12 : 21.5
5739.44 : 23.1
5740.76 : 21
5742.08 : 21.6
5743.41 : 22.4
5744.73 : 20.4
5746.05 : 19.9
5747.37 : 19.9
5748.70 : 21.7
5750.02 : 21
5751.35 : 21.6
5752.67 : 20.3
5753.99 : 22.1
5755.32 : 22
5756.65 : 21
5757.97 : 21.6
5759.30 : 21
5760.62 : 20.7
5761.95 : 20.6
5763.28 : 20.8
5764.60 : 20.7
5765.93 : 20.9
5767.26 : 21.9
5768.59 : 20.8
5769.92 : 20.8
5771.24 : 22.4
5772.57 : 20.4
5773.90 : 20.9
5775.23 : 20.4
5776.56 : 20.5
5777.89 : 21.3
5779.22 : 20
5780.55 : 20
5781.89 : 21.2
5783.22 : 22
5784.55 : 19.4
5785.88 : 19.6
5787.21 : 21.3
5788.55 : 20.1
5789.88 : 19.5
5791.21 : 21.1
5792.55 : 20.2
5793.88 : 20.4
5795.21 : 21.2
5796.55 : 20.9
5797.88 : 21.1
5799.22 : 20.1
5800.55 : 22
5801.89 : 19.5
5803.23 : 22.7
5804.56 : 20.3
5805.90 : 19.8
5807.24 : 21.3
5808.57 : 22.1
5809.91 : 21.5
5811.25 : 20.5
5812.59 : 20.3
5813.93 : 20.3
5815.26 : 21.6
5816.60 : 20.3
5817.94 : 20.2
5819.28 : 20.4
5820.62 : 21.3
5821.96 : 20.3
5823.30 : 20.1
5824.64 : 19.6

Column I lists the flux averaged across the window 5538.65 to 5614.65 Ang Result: 21.2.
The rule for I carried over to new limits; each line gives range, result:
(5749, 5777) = 21.1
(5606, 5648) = 21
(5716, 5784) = 21.2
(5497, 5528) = 21.4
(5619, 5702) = 21.1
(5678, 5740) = 21.3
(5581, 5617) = 20.9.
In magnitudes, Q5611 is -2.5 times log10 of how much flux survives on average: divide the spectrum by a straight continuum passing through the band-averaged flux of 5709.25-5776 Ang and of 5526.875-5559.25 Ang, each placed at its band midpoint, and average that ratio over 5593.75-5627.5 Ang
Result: 0.01 mag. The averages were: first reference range 21.2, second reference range 21.3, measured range 21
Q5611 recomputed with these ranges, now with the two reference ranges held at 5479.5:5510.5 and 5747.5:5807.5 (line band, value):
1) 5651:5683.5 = -0.005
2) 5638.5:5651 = 0.005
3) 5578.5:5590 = 0.014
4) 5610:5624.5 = 0.016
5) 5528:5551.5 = -0.007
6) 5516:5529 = -0.011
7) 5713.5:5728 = -0.043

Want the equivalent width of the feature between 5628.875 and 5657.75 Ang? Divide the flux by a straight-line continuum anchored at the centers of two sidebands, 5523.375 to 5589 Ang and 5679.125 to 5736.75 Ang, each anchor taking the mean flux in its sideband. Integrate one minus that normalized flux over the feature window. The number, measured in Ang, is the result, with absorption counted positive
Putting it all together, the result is 0.35 Ang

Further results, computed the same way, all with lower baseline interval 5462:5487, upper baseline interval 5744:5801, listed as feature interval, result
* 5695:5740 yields -0.9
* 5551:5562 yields 0.1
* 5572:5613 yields 0.0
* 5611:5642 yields 0.2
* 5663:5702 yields -0.4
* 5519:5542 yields -0.2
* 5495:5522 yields 0.0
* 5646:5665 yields 0.2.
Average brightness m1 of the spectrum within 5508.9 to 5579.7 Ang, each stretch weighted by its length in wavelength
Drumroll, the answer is 21.3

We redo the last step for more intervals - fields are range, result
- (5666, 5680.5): 21.3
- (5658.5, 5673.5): 21.2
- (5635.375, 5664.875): 20.8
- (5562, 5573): 21.1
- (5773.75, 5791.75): 20.5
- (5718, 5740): 21.6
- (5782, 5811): 20.8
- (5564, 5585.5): 21.4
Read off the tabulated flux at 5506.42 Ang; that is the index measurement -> 21.3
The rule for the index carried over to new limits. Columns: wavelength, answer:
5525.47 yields 21.7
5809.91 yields 21.5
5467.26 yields 21.6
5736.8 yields 21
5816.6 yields 20.3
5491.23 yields 20.8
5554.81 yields 21.4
